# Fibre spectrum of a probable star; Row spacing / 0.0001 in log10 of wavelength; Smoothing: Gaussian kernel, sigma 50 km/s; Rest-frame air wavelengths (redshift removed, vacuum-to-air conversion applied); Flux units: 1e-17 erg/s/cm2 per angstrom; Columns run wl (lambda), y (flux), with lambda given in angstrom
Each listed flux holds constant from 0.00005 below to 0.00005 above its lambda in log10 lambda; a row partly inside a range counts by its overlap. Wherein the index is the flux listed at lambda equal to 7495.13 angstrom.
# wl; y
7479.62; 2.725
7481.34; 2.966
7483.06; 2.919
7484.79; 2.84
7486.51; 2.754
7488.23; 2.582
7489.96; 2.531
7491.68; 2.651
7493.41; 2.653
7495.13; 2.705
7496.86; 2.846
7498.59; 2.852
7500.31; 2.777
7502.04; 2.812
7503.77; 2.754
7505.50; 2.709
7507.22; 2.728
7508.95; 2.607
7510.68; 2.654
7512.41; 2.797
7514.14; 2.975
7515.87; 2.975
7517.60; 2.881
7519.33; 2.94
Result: 2.705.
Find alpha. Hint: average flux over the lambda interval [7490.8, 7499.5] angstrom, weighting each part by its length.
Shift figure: 2.74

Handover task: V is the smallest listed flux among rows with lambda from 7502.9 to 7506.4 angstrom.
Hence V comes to 2.709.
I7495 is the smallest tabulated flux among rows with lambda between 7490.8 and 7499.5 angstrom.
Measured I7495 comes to 2.651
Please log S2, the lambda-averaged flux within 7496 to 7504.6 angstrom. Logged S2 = 2.81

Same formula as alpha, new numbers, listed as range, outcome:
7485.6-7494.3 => 2.64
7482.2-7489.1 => 2.77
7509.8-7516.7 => 2.85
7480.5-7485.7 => 2.91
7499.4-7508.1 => 2.76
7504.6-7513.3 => 2.7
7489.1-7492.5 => 2.59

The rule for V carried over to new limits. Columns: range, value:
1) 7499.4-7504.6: 2.754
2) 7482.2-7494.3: 2.531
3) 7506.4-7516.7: 2.607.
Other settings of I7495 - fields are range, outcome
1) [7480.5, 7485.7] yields 2.84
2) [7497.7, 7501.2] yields 2.777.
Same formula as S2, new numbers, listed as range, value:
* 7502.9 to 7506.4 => 2.73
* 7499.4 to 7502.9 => 2.8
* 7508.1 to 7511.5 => 2.63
